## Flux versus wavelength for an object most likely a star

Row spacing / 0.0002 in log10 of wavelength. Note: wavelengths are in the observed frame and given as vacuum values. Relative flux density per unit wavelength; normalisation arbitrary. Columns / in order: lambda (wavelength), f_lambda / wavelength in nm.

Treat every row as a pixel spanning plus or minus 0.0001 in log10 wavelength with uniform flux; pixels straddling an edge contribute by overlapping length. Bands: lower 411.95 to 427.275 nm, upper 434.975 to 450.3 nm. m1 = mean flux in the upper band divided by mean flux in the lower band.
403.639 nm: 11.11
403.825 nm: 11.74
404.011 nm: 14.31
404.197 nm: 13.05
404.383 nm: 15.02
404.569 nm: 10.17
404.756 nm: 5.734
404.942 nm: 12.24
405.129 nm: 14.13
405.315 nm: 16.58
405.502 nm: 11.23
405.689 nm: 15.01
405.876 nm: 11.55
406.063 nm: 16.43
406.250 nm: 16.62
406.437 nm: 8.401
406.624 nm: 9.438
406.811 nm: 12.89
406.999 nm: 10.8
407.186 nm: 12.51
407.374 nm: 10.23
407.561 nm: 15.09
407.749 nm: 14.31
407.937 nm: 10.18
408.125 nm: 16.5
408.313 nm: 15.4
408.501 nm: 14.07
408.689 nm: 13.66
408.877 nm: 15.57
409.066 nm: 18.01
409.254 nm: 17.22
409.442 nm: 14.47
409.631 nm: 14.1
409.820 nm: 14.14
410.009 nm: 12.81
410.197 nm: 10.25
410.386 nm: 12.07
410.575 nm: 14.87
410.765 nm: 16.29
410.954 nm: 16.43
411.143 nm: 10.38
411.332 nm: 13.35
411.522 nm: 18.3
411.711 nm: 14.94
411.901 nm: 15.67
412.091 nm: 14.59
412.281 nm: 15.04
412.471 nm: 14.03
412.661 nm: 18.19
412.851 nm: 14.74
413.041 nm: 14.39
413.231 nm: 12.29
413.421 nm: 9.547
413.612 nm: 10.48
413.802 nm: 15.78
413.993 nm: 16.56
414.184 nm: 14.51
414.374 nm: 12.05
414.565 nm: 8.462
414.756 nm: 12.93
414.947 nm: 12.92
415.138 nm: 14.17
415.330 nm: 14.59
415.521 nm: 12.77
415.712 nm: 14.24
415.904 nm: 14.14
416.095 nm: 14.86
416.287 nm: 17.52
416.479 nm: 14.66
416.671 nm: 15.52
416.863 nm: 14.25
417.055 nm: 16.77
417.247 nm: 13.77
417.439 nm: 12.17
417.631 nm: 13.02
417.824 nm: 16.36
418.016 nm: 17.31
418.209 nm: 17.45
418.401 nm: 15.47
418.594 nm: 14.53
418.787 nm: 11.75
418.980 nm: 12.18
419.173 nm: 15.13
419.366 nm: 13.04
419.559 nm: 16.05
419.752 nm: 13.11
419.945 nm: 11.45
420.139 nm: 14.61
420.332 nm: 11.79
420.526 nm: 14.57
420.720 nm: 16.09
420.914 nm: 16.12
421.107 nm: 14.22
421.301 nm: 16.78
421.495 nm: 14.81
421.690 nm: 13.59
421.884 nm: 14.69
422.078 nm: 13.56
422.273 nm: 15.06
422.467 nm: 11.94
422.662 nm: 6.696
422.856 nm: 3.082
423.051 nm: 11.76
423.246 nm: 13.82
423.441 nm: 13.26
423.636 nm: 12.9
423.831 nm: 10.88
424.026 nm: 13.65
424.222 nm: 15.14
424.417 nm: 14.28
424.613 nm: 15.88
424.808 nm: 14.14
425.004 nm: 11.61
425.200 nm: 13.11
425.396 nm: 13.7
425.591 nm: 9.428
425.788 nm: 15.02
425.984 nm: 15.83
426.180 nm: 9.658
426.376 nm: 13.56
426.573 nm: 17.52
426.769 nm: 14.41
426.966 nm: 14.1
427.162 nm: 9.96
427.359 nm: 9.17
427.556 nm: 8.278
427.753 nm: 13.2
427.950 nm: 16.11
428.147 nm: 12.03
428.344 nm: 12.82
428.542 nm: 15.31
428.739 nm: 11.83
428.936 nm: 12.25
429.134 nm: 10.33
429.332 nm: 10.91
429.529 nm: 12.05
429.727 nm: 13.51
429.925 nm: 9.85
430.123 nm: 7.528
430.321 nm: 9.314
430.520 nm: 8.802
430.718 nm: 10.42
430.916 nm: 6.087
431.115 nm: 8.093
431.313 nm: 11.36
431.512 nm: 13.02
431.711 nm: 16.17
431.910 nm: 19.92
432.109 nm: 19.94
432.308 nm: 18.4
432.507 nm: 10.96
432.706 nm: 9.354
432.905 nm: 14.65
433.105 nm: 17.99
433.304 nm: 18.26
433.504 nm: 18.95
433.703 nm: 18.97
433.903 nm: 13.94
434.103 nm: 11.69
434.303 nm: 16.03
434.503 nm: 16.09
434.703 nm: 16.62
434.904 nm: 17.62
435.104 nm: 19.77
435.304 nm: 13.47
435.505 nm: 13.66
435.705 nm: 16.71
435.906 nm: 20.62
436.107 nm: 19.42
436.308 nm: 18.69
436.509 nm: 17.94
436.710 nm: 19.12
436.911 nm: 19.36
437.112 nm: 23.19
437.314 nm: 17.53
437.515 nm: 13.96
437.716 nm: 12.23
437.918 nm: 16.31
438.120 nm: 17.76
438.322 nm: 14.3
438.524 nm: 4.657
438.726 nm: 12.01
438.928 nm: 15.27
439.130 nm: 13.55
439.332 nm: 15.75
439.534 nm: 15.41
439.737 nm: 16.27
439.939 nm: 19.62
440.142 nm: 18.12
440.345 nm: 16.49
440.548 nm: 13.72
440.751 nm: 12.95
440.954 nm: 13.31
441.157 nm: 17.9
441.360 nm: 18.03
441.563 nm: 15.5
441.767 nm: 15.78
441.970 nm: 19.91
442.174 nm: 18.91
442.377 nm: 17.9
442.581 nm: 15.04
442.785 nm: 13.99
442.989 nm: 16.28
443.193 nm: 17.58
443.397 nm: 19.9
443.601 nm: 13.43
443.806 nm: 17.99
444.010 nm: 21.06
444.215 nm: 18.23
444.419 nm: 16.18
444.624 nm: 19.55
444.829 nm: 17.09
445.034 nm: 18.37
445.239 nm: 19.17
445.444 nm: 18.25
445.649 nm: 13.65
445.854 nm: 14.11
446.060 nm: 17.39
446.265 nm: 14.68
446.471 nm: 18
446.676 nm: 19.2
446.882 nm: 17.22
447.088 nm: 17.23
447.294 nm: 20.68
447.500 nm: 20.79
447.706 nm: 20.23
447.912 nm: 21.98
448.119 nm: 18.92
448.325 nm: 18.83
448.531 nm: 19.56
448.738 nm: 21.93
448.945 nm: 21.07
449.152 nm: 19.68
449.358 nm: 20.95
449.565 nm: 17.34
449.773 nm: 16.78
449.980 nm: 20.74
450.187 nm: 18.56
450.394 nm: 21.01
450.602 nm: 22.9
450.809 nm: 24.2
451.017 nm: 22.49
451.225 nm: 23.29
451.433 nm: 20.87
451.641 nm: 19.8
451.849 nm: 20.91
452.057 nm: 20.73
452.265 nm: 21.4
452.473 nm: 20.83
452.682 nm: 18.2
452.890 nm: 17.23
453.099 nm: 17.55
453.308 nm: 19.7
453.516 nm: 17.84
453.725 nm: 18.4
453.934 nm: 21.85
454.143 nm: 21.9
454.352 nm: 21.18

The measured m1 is 1.3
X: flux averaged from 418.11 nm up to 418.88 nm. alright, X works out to 14.8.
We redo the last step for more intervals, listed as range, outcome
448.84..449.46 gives 20.6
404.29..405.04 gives 10.8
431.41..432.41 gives 17.4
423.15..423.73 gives 13.3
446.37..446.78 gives 18.6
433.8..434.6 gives 14.4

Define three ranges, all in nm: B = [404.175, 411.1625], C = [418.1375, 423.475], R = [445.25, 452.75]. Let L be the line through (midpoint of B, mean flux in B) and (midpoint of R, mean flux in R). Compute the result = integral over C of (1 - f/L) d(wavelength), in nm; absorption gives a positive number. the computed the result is 0.67 nm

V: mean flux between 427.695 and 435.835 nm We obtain 13.8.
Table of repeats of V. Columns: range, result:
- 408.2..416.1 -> 14.1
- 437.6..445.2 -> 16.1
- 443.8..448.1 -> 18.2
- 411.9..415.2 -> 13.6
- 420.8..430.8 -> 12.5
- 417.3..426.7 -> 13.6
